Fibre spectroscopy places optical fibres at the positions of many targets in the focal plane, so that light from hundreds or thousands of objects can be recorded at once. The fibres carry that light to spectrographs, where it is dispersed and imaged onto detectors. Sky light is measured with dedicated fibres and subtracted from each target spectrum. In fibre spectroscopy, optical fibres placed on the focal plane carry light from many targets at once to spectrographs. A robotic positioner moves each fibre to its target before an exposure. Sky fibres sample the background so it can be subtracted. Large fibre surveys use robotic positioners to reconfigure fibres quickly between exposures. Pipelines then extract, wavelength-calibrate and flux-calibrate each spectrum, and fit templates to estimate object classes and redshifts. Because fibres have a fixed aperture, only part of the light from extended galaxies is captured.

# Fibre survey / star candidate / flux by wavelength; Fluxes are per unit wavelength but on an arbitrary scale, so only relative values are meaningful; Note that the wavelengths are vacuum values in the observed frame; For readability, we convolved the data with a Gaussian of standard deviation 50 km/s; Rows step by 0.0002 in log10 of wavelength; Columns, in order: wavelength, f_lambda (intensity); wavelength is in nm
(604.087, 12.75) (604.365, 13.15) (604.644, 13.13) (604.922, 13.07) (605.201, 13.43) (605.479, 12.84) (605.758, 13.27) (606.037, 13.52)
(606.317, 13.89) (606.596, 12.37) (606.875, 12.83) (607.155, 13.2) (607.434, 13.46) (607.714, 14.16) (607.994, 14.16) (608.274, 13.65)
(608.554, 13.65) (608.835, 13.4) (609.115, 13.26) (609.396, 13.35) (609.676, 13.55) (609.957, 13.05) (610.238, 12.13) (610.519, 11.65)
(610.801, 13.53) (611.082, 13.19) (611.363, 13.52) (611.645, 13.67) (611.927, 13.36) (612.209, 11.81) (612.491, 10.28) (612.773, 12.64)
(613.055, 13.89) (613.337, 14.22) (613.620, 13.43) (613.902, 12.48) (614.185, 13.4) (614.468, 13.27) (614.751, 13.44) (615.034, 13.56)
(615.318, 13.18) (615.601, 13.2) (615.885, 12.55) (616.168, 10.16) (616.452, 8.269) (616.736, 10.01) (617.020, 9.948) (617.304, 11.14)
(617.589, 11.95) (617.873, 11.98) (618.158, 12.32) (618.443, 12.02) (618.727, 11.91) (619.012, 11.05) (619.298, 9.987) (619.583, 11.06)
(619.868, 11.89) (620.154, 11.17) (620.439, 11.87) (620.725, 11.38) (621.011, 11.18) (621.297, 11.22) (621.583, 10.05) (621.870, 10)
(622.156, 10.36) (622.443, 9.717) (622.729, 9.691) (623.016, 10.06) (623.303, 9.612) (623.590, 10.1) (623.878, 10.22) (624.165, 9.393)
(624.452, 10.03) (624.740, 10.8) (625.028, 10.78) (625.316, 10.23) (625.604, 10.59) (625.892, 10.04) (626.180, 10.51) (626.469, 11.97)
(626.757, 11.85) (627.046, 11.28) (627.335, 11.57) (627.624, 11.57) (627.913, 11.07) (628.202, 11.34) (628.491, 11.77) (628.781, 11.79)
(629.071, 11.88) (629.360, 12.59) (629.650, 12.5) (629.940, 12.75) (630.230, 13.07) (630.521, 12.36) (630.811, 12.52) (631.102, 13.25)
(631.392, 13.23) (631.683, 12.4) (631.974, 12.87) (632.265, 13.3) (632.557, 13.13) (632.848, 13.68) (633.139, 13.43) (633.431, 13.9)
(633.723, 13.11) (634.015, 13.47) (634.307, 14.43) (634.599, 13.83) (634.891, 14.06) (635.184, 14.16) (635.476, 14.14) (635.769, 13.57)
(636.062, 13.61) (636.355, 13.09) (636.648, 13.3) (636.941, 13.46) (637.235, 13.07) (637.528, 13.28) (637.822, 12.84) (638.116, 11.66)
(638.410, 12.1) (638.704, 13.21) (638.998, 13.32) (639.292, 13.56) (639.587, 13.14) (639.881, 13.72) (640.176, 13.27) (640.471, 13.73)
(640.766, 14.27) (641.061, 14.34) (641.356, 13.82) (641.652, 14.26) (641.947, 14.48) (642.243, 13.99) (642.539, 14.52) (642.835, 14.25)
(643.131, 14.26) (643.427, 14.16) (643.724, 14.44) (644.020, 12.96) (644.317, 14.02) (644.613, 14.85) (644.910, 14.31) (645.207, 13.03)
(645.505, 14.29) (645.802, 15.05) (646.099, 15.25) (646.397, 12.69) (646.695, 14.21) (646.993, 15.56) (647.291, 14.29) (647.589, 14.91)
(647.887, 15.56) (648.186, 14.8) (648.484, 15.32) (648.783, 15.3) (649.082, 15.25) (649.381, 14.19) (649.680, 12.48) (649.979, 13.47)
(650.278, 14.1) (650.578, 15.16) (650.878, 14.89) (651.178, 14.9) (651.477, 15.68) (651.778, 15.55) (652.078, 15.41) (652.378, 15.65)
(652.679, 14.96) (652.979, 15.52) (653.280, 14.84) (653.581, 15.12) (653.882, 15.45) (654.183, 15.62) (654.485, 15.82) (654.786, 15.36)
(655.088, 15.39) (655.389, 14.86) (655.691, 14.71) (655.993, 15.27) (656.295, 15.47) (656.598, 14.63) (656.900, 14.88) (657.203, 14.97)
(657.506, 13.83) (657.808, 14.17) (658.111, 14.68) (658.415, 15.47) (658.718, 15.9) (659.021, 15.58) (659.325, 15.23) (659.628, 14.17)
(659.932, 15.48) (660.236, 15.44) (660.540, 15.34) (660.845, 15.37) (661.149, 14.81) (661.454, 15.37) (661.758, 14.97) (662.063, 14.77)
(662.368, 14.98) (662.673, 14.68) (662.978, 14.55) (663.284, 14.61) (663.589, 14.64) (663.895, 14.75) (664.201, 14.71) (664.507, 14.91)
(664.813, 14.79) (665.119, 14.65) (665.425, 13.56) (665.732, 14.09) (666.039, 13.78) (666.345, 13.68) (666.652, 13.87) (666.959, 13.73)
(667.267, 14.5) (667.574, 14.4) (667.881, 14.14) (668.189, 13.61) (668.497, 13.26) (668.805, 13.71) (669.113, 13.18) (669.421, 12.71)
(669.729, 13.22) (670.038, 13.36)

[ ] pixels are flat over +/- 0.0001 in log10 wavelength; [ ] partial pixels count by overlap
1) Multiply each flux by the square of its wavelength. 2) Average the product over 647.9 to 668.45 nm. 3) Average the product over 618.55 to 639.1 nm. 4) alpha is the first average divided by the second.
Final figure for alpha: 1.35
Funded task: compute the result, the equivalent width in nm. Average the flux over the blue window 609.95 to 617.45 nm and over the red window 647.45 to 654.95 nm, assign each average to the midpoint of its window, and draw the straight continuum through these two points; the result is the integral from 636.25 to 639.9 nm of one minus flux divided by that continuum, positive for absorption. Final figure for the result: 0.27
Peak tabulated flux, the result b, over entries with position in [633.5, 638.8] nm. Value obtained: 14.43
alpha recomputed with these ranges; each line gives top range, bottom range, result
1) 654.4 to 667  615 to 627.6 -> 1.53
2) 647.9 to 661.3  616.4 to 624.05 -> 1.55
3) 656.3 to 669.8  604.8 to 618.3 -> 1.34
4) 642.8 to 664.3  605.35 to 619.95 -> 1.34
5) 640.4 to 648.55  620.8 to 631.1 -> 1.37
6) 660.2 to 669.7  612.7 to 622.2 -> 1.41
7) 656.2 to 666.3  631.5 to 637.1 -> 1.19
